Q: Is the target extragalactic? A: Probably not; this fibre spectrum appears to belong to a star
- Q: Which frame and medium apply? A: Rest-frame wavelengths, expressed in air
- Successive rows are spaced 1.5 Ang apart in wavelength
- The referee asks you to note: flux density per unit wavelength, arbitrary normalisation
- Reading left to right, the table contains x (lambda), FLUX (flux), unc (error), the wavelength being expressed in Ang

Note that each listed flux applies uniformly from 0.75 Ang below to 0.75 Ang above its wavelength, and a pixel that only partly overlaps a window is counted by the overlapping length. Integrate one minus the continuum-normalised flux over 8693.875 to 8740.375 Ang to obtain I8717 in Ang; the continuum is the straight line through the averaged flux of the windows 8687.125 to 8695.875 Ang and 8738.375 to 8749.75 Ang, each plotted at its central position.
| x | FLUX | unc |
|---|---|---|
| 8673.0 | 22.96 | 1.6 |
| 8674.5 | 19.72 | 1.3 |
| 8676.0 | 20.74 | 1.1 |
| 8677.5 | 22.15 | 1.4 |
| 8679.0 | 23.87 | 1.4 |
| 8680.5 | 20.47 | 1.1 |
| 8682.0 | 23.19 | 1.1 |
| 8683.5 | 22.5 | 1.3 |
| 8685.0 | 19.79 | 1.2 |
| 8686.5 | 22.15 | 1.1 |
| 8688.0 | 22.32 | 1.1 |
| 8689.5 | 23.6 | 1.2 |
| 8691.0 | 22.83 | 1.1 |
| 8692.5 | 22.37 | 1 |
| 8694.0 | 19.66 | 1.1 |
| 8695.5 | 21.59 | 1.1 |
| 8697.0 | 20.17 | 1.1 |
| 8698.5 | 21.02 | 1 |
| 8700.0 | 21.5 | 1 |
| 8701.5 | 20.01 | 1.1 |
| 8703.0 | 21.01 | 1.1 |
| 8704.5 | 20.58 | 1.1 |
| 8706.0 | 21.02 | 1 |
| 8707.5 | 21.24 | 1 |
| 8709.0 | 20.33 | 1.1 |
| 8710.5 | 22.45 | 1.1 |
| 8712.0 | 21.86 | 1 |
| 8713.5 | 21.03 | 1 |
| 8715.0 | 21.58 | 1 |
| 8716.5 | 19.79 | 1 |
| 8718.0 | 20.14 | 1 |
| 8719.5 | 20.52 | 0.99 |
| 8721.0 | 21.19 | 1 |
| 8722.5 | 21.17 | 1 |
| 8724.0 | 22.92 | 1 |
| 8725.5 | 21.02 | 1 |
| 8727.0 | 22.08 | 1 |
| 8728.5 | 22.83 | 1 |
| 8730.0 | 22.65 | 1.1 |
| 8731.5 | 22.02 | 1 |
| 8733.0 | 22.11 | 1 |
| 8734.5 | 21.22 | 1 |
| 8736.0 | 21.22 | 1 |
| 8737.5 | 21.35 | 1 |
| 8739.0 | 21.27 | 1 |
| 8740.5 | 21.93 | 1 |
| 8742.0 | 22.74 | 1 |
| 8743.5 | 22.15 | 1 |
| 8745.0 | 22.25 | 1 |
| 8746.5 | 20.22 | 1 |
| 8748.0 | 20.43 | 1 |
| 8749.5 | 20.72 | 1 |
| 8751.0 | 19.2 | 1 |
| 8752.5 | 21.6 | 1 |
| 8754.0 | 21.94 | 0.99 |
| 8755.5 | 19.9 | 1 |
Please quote 1.1 Ang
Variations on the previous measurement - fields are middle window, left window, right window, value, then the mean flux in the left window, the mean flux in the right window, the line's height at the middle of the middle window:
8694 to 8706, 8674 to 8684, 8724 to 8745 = 0.6 Ang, 21.8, 21.9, 21.9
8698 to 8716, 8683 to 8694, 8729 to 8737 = 0.7 Ang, 22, 21.9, 22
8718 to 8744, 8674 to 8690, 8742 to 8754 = -0.5 Ang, 21.9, 21.1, 21.3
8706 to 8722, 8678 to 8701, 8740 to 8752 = 0.4 Ang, 21.8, 21.2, 21.5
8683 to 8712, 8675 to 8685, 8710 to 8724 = 0.2 Ang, 21.9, 21.2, 21.6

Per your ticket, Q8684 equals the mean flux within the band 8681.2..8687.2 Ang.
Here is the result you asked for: 21.9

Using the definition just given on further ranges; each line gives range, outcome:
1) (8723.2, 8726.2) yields 22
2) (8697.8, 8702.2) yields 20.9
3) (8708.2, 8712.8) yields 21.5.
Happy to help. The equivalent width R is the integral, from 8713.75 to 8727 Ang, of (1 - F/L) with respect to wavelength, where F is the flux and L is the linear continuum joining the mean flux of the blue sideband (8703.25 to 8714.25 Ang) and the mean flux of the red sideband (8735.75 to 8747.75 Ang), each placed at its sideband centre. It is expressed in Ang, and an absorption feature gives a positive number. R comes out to 0.2 Ang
